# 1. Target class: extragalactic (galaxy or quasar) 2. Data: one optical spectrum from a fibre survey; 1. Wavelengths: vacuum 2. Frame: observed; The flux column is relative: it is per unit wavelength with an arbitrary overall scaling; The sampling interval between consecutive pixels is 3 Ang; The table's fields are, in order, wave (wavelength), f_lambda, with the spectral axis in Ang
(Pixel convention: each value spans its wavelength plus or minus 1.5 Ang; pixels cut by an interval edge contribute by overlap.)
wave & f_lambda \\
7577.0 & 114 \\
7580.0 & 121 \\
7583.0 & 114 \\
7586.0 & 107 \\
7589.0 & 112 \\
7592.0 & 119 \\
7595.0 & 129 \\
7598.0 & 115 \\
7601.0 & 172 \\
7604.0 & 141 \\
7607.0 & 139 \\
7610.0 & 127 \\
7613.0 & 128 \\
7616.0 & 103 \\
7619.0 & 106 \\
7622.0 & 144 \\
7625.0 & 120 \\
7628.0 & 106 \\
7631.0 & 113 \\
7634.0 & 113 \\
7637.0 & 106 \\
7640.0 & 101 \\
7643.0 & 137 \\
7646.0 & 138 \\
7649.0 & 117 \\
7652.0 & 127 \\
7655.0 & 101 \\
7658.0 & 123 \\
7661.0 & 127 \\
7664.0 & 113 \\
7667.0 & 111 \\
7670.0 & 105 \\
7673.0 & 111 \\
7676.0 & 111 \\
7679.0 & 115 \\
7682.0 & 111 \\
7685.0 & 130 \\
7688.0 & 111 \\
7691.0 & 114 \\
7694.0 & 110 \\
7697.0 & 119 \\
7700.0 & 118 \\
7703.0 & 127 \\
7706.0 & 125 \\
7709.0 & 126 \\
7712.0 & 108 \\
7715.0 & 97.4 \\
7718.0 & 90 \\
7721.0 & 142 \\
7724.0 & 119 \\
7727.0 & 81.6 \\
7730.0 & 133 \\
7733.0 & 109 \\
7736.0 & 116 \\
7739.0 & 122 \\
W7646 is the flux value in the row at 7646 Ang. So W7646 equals 138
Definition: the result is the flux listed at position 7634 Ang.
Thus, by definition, 113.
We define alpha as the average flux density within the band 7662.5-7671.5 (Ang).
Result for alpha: 110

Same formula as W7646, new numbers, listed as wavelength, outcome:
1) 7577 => 114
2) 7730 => 133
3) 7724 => 119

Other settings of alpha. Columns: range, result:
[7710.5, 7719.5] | 98.5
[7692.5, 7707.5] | 120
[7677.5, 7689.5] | 117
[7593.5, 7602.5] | 139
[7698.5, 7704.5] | 122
